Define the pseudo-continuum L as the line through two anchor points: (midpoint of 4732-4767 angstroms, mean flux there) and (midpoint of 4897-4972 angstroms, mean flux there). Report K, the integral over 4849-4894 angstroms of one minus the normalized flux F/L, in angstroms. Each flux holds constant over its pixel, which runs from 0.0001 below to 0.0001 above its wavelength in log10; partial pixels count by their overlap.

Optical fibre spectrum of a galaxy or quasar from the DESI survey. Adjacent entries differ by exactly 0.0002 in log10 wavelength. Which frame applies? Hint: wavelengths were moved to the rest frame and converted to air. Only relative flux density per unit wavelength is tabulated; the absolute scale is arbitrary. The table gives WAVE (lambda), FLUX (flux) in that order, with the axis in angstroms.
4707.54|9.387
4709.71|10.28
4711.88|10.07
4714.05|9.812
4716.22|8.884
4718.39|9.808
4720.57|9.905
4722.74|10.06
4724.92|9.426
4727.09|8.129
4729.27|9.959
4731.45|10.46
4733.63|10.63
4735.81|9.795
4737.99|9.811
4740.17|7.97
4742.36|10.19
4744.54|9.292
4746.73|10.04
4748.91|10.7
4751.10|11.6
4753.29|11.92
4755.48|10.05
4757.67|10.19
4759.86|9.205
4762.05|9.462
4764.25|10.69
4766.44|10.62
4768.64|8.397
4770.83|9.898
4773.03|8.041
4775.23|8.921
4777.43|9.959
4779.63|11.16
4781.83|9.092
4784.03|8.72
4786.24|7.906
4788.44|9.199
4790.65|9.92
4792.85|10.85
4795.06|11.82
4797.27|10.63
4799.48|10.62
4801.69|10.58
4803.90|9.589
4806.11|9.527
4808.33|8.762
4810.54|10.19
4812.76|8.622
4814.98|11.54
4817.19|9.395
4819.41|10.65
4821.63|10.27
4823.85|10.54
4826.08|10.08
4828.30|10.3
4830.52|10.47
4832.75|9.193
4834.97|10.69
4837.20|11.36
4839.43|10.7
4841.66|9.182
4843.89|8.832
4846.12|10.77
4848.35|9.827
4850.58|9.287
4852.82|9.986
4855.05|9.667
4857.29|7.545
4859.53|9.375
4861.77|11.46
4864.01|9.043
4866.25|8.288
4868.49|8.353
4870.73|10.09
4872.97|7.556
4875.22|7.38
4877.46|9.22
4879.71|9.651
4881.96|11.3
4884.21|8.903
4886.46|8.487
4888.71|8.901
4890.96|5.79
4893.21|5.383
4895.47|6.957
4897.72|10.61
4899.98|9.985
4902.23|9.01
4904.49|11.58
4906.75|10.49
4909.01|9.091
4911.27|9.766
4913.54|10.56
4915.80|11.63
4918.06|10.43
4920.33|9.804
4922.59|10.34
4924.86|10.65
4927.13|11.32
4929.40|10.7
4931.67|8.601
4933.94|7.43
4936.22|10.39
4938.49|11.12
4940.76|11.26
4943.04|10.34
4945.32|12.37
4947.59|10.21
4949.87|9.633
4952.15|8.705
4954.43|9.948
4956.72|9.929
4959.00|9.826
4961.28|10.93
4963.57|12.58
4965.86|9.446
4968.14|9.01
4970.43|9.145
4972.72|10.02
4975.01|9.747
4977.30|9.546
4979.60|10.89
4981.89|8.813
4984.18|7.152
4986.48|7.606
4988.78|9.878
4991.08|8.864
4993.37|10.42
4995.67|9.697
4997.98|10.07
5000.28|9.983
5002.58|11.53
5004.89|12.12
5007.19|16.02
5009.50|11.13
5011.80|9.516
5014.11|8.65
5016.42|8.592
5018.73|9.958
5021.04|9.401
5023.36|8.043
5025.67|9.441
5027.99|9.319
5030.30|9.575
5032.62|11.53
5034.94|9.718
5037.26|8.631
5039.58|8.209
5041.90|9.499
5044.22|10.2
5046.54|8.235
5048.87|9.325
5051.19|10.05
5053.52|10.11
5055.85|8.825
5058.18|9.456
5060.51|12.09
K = 6.0 angstroms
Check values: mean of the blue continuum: 10.1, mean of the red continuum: 10.2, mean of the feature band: 8.82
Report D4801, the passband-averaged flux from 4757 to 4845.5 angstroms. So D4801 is 9.9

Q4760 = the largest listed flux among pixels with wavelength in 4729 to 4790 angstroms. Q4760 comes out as 11.92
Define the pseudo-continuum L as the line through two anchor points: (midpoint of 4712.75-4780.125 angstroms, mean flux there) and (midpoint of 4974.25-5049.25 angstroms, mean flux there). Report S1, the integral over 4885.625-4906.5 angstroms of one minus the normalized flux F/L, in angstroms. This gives 2.5 angstroms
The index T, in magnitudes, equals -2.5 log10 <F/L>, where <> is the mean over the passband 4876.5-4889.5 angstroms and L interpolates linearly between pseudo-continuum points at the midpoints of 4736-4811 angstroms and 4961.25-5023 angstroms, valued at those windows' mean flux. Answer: 0.06 mag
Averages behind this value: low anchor 9.87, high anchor 9.98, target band 9.42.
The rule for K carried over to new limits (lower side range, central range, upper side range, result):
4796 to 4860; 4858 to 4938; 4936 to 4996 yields 4.3 angstroms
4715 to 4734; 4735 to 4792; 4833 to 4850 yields 0.5 angstroms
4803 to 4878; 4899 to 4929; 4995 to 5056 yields -1.9 angstroms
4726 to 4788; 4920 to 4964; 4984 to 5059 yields -2.4 angstroms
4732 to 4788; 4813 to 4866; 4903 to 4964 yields 0.3 angstroms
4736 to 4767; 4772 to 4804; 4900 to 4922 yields 1.0 angstroms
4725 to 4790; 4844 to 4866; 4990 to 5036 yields 0.7 angstroms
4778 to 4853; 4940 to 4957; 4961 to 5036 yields -0.6 angstroms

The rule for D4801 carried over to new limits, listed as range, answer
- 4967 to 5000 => 9.36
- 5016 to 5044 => 9.37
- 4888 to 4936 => 9.5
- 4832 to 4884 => 9.5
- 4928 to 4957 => 10.1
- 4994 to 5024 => 10.4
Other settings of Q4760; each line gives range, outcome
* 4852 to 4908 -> 11.58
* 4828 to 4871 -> 11.46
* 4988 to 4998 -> 10.42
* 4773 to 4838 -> 11.82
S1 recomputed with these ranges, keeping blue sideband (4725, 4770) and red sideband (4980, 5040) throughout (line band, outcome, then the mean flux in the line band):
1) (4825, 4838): -0.6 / 10.3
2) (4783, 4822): -0.1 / 9.93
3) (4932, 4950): -0.9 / 10.3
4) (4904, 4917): -0.8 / 10.5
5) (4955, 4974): -0.5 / 10.1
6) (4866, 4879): 1.8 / 8.53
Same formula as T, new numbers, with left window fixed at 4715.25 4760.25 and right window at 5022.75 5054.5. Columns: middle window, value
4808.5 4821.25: -0.02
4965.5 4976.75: 0.01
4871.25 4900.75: 0.14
